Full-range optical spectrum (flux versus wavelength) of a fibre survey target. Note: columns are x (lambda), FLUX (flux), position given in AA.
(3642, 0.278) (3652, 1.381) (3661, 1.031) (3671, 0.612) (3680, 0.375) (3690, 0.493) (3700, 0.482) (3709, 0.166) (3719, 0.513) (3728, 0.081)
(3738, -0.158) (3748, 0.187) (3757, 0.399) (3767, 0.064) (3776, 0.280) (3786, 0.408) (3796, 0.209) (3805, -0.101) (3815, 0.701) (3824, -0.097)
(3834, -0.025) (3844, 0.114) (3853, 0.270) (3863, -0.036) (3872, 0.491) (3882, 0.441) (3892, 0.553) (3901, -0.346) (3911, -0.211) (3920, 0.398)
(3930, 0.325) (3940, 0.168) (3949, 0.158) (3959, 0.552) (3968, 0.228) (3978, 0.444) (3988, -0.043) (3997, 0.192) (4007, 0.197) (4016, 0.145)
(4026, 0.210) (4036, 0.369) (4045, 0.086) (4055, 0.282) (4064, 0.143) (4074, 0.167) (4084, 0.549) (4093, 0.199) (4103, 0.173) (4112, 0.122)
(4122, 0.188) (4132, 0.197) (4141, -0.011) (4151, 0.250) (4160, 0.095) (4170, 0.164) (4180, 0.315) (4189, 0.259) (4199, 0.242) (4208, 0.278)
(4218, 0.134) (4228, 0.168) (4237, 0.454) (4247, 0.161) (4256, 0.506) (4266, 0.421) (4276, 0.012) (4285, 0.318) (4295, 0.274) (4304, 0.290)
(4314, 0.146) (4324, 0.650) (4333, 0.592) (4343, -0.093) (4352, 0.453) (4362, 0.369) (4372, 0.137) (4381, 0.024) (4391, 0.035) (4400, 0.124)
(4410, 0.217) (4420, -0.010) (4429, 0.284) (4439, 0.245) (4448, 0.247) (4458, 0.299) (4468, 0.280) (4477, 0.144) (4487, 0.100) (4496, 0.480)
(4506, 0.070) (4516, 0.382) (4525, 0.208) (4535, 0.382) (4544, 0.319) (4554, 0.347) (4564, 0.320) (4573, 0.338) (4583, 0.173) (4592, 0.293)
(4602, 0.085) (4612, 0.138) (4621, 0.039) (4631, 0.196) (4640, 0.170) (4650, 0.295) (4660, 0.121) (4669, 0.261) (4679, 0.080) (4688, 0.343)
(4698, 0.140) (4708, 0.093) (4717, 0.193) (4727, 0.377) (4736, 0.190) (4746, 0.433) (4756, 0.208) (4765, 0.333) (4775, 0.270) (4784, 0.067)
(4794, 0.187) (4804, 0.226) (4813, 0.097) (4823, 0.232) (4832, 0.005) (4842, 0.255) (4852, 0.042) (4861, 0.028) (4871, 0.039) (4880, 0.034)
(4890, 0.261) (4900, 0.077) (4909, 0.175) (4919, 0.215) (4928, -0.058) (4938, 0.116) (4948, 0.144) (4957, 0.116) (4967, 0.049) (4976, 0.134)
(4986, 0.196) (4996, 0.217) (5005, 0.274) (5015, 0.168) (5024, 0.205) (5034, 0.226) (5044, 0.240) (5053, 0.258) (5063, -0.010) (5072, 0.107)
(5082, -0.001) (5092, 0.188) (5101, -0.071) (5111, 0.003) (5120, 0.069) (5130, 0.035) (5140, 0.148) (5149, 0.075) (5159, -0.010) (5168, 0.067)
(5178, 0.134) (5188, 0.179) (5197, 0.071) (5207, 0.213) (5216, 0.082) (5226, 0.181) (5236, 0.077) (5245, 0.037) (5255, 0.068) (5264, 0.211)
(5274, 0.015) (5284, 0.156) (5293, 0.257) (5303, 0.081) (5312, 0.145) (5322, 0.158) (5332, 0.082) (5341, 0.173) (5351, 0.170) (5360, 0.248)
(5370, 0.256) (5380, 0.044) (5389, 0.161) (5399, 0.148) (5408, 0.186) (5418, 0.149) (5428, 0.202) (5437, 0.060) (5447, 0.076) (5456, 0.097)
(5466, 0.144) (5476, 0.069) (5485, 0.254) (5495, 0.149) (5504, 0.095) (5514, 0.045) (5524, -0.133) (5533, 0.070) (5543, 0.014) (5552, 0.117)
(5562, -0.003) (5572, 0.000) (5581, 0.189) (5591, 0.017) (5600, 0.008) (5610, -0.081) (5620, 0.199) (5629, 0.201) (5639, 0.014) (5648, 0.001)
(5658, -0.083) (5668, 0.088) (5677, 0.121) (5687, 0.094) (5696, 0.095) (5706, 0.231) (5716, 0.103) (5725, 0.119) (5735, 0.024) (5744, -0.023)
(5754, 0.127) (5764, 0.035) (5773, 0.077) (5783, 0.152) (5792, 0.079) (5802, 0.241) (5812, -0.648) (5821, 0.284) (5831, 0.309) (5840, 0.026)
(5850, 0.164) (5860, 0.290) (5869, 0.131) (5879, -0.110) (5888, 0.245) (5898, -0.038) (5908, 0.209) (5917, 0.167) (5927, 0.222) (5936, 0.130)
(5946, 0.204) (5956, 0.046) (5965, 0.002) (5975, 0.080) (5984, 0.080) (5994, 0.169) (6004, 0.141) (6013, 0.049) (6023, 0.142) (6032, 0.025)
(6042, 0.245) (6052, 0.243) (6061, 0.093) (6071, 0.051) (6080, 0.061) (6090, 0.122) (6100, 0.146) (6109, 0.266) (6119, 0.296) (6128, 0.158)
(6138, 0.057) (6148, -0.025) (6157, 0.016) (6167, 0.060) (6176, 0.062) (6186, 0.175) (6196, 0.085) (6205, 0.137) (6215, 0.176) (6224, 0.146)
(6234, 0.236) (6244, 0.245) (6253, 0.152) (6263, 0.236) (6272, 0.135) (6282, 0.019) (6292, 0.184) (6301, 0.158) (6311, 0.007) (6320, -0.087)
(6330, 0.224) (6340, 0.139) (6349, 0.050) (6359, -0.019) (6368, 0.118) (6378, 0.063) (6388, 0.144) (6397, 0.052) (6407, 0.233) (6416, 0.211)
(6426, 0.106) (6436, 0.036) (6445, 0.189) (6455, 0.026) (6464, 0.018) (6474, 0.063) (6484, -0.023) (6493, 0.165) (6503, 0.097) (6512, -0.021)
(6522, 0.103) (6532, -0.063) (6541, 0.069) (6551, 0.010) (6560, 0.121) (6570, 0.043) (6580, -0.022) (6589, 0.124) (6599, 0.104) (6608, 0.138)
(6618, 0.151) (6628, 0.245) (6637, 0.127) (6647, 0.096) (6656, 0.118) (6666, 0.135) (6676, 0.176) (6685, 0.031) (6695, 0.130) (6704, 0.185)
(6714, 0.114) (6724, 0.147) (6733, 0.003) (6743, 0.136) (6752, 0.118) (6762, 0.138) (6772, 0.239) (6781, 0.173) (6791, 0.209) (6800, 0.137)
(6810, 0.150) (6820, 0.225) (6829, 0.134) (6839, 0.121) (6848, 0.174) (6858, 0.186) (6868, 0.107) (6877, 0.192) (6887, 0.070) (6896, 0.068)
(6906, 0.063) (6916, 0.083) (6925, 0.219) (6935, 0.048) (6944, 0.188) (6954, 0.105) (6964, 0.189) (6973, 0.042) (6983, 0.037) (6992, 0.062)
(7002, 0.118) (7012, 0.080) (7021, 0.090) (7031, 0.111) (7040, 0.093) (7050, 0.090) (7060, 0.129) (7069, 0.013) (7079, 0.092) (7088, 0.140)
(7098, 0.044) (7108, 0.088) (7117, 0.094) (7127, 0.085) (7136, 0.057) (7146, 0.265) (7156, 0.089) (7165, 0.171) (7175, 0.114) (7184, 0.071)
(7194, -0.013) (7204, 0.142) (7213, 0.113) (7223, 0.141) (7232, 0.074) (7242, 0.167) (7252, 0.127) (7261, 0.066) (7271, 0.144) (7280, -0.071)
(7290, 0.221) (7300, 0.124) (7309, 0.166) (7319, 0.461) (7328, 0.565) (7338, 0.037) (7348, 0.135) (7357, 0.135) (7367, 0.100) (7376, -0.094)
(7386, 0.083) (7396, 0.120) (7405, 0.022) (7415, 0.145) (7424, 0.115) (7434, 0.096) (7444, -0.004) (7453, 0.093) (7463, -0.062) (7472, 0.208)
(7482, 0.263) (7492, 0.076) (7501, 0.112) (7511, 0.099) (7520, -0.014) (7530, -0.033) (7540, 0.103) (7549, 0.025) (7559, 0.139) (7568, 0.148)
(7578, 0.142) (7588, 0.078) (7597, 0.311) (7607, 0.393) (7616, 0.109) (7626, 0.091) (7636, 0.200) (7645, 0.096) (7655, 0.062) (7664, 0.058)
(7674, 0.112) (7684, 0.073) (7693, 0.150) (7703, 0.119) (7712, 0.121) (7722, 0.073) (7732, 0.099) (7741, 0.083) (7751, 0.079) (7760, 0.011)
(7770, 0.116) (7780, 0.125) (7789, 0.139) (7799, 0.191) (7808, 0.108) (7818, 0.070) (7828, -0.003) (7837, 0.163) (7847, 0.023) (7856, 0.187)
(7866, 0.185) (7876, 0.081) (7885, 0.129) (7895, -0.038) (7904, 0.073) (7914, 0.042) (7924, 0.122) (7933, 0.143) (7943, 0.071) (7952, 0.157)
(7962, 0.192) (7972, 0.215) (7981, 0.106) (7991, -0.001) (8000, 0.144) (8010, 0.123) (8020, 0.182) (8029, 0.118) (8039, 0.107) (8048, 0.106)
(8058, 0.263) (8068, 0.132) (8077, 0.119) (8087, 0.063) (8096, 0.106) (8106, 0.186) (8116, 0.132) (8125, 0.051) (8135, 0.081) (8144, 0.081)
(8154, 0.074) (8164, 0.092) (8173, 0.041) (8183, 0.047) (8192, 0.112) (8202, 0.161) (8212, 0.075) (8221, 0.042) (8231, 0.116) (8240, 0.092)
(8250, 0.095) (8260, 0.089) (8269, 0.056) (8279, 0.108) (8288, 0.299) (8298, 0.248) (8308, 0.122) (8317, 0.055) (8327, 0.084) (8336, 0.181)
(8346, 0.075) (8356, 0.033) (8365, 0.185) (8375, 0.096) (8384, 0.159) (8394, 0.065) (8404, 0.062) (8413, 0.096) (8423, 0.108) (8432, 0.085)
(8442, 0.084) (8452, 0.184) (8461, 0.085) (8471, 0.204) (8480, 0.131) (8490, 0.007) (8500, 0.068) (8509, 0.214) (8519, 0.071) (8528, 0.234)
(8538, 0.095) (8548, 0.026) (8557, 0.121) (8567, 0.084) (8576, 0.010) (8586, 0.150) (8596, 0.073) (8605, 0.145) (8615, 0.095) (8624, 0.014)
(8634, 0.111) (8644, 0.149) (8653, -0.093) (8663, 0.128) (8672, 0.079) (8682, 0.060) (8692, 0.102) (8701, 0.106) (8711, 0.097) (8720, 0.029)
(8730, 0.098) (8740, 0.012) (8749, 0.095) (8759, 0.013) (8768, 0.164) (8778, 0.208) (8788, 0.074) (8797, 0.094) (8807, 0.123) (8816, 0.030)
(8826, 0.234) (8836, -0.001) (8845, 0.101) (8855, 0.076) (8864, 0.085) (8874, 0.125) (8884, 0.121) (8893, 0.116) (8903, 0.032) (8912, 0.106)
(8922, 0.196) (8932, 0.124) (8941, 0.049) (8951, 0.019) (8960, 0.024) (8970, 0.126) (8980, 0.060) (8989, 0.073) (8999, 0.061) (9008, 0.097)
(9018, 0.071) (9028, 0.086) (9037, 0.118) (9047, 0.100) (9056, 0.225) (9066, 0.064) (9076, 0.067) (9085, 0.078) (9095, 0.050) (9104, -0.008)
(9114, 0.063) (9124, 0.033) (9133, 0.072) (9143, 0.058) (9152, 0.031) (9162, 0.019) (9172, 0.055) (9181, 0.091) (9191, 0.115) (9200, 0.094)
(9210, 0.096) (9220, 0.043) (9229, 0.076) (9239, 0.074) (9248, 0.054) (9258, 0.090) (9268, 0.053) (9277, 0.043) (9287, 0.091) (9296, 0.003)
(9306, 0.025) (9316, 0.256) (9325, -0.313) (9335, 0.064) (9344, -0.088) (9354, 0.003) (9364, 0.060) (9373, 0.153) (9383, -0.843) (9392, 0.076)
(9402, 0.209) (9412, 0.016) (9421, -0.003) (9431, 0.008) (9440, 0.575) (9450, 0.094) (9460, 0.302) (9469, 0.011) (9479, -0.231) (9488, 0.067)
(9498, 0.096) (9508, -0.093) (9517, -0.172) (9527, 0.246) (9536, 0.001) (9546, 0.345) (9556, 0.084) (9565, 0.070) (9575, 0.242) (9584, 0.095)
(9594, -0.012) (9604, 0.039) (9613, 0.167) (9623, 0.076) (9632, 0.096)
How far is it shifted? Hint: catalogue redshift 0.964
